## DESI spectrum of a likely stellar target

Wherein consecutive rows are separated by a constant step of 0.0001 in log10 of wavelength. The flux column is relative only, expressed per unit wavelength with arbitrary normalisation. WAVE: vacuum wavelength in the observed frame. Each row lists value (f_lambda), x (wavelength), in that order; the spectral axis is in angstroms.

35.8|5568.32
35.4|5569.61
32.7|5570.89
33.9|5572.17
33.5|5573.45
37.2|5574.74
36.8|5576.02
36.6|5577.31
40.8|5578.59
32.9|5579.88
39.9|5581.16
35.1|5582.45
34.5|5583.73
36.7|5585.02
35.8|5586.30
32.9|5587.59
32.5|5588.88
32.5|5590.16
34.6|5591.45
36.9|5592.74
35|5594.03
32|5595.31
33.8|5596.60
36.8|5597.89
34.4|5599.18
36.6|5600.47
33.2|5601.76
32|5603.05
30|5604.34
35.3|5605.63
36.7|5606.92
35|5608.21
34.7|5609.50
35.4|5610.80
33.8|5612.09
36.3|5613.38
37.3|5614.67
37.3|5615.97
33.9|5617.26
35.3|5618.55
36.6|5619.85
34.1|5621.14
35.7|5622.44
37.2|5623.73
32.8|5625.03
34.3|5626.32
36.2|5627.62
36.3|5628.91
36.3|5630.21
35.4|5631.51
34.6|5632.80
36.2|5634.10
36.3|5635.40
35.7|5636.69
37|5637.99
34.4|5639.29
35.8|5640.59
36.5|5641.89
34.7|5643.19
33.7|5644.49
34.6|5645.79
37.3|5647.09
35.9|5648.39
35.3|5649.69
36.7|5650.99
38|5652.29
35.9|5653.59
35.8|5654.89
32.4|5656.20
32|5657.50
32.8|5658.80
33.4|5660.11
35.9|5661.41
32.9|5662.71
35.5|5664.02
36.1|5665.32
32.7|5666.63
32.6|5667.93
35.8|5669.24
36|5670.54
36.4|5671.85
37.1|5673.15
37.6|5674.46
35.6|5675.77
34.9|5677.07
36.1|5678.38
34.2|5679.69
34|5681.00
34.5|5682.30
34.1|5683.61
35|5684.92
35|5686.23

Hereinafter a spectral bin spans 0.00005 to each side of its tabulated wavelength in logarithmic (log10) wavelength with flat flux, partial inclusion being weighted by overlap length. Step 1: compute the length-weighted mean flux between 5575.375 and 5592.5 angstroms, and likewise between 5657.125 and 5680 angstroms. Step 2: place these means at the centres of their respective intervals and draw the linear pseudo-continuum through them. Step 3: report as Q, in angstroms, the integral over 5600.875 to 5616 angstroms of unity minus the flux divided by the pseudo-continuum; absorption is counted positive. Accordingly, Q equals 0.3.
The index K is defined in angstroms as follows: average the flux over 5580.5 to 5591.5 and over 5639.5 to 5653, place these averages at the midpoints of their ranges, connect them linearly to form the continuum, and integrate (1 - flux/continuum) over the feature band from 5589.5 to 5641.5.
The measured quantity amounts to 0.4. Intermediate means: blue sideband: 35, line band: 35.1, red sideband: 35.8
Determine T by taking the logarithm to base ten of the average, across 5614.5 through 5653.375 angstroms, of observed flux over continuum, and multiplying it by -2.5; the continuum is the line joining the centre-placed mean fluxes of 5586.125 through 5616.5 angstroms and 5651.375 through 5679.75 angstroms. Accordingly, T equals -0.027 mag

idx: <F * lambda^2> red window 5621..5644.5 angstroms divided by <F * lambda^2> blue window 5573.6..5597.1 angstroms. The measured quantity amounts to 1.0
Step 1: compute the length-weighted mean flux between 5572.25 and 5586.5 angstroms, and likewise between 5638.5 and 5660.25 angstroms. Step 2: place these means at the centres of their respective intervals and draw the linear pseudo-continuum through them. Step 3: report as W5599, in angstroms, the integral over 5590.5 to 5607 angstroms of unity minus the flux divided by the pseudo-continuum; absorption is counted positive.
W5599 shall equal 0.75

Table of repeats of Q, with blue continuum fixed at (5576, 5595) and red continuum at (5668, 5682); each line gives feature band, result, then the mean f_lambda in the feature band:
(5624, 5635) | 0.06 angstroms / 35.3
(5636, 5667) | 0.45 angstroms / 35.1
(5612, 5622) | -0.04 angstroms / 35.7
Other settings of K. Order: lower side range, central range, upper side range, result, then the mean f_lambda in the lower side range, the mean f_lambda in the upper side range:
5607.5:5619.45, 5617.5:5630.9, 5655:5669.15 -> -0.13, 35.5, 33.8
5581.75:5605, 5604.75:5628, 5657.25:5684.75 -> -0.67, 34.2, 34.8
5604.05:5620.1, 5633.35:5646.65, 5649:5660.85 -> -0.23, 35.3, 34.7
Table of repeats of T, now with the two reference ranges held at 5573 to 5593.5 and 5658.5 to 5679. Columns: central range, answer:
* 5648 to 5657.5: -0.008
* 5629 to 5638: -0.017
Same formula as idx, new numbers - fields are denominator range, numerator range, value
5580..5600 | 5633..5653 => 1.05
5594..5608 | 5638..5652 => 1.06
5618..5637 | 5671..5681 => 1.03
